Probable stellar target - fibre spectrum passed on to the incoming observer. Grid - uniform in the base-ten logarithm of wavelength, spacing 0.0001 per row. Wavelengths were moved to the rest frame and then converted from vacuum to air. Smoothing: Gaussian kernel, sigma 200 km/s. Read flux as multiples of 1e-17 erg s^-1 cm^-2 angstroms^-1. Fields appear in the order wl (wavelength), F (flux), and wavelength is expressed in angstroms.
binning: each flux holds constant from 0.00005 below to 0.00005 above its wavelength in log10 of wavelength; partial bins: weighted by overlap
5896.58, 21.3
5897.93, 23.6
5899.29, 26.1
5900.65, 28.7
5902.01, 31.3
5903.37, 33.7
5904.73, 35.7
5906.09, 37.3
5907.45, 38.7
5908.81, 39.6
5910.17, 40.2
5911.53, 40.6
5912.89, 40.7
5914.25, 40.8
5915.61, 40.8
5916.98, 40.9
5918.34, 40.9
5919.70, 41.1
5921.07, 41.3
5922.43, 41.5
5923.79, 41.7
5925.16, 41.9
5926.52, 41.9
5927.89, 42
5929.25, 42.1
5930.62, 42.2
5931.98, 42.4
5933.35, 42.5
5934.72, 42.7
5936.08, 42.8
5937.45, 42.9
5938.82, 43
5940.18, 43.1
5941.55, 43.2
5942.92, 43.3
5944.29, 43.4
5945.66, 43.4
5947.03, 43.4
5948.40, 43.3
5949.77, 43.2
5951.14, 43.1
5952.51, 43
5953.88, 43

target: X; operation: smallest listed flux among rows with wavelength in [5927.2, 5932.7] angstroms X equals 42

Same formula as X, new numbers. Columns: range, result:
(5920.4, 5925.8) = 41.3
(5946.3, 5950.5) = 43.2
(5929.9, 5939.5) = 42.2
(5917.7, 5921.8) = 40.9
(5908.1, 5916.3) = 39.6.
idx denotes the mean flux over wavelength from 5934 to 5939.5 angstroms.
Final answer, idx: 42.9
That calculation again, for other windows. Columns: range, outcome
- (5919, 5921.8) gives 41.2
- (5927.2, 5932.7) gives 42.2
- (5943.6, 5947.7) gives 43.4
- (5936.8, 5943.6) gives 43.1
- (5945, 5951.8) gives 43.3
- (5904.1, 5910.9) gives 38.3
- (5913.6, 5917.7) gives 40.8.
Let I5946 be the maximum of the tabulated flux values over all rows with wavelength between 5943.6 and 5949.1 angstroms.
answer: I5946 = 43.4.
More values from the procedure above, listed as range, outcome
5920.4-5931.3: 42.2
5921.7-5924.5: 41.7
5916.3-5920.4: 41.1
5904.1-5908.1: 38.7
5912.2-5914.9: 40.8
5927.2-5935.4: 42.7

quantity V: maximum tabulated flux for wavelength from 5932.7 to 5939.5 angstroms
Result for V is 43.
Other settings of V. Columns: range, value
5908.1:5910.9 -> 40.2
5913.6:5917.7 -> 40.9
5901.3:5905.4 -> 35.7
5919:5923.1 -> 41.5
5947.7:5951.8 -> 43.3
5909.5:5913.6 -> 40.7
